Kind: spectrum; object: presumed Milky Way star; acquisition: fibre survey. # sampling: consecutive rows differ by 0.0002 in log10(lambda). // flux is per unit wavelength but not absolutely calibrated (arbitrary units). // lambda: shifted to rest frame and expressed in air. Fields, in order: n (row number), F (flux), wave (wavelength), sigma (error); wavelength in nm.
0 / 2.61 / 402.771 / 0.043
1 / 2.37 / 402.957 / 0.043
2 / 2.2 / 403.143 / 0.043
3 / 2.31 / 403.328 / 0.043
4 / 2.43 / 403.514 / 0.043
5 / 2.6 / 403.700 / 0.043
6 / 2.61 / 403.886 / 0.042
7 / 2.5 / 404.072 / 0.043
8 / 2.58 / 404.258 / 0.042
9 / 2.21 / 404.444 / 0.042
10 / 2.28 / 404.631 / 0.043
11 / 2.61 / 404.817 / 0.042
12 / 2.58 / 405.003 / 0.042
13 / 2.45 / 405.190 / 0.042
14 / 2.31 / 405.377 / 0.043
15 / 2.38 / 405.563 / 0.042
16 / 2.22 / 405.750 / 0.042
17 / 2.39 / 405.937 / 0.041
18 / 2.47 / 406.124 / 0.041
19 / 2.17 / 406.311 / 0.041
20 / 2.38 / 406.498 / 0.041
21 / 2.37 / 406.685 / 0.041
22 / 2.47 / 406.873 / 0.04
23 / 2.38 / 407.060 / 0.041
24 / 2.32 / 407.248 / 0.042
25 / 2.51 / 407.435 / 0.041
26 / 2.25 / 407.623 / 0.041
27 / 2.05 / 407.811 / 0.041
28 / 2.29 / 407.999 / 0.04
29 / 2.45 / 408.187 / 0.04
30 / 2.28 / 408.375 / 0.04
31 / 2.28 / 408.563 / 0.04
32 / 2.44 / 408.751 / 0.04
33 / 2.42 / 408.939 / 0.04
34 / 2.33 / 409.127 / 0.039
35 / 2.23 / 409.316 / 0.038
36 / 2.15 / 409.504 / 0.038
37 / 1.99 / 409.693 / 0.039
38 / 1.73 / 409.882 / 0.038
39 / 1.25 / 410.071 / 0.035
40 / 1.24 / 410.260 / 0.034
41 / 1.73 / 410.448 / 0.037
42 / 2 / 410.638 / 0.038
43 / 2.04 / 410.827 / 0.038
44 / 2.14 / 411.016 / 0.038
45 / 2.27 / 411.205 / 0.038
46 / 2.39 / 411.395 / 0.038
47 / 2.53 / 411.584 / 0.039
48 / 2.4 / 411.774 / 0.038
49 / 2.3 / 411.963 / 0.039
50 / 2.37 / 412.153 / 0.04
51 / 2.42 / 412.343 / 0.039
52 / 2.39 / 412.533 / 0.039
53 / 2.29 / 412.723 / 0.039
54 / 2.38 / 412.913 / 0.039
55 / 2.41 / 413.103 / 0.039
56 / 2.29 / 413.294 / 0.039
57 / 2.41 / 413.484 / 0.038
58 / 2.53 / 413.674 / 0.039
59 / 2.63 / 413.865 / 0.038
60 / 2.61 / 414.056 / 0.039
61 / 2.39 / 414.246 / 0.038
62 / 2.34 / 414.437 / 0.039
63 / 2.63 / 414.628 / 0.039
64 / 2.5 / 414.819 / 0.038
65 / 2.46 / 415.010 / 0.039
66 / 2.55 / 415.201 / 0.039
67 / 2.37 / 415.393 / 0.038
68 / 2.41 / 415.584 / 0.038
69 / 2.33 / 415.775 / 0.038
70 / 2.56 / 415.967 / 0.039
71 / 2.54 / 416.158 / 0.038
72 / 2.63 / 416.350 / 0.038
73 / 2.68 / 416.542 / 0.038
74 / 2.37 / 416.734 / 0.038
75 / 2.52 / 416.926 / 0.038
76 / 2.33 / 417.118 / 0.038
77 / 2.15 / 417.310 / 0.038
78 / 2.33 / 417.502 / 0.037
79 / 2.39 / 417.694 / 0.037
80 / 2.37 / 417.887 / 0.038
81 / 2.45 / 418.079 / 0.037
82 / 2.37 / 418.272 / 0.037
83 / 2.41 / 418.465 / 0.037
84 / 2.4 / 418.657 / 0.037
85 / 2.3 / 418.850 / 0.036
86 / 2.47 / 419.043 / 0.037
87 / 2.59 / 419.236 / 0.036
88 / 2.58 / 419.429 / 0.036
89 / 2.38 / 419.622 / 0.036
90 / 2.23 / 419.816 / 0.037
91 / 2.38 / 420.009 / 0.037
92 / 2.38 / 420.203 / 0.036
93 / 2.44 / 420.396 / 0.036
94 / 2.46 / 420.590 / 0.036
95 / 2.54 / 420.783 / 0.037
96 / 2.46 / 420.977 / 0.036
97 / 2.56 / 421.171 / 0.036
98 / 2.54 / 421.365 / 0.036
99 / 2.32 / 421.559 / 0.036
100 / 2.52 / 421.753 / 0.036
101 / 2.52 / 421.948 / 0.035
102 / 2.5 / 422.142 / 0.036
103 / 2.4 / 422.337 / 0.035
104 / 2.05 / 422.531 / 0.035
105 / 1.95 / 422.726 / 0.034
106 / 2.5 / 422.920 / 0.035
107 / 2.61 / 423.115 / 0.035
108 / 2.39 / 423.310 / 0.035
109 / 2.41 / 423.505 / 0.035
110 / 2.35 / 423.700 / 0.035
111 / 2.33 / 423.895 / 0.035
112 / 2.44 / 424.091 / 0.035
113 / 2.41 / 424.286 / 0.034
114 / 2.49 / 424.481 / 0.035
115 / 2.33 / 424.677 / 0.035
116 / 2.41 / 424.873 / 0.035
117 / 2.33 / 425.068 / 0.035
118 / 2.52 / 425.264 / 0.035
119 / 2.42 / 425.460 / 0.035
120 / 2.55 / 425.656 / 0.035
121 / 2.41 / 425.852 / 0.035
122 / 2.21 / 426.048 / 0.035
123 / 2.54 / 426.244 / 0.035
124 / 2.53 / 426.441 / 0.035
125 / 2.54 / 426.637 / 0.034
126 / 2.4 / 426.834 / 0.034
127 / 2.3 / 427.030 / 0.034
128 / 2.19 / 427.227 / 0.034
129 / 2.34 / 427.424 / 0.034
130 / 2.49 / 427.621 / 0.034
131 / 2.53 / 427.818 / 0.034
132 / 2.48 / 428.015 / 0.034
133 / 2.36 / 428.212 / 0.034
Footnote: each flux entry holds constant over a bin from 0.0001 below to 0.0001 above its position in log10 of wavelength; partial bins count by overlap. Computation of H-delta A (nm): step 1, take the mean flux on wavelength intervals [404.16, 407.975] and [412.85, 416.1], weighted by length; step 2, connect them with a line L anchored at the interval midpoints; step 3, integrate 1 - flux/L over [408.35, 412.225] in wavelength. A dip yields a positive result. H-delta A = 0.48 nm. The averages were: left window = 2.37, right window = 2.46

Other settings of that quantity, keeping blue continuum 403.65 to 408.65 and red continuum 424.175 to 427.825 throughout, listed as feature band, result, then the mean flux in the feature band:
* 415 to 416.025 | -0.02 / 2.44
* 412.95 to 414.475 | -0.04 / 2.45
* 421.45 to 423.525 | 0.03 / 2.38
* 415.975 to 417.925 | -0.03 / 2.44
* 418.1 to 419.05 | 0.01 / 2.39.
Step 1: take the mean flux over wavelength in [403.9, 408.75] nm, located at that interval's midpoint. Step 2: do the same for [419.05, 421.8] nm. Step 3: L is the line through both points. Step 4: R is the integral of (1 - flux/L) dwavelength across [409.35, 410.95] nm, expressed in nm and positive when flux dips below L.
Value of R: 0.404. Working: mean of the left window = 2.37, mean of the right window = 2.46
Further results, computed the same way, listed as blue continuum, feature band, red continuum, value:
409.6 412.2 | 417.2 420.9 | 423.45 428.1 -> -0.272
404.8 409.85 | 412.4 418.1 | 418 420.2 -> -0.136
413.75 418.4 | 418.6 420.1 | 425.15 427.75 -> 0.016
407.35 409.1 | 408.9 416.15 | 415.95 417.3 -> 0.417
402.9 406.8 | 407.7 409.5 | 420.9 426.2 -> 0.077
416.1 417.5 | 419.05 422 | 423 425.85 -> -0.026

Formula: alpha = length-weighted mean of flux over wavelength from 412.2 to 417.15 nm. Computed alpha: 2.46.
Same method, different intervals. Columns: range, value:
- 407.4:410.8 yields 2.08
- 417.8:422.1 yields 2.44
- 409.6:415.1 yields 2.24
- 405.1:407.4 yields 2.36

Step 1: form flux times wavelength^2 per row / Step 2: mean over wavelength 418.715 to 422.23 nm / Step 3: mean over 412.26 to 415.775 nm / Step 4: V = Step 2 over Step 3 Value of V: 1.04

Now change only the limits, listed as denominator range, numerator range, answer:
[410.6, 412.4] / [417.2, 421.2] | 1.09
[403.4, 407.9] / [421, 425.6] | 1.09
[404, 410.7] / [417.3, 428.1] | 1.16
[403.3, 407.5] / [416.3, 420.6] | 1.07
